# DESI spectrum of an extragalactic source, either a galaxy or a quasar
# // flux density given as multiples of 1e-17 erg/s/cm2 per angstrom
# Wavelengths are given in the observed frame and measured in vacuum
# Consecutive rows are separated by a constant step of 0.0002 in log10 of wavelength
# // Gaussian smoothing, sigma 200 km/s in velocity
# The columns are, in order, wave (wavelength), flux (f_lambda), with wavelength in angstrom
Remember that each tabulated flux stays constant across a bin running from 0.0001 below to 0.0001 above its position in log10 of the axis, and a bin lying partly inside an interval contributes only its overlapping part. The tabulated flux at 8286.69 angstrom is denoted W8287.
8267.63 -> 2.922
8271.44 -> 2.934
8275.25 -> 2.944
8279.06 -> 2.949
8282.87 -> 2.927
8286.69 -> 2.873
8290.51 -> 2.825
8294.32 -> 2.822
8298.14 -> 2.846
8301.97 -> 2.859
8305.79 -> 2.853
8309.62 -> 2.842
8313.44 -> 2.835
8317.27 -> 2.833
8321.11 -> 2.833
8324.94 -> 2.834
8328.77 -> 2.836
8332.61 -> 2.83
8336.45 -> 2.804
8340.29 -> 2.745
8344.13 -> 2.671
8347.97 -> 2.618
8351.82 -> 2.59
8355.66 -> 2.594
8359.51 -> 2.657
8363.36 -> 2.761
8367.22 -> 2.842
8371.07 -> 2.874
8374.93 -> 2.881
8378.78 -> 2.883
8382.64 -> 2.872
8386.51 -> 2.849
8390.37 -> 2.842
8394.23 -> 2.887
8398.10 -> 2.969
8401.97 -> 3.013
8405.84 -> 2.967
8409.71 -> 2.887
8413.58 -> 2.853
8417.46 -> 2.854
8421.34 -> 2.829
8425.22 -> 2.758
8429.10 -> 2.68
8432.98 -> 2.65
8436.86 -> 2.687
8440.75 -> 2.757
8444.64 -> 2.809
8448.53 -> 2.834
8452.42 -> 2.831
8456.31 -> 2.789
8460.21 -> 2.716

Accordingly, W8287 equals 2.873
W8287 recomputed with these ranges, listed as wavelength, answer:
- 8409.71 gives 2.887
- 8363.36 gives 2.761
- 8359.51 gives 2.657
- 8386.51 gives 2.849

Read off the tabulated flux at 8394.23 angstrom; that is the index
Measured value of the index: 2.887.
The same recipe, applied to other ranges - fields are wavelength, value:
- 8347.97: 2.618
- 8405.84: 2.967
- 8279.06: 2.949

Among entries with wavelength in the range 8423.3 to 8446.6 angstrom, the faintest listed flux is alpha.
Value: 2.65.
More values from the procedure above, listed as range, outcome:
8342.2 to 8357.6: 2.59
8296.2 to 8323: 2.833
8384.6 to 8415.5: 2.842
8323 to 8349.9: 2.618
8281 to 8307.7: 2.822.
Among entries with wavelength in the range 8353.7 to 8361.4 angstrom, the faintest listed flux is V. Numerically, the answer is 2.594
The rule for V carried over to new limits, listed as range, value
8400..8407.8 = 2.967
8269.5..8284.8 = 2.927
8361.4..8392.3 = 2.761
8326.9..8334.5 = 2.83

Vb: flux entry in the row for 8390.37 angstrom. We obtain 2.842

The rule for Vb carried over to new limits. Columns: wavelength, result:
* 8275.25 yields 2.944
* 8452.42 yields 2.831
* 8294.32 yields 2.822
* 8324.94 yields 2.834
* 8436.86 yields 2.687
